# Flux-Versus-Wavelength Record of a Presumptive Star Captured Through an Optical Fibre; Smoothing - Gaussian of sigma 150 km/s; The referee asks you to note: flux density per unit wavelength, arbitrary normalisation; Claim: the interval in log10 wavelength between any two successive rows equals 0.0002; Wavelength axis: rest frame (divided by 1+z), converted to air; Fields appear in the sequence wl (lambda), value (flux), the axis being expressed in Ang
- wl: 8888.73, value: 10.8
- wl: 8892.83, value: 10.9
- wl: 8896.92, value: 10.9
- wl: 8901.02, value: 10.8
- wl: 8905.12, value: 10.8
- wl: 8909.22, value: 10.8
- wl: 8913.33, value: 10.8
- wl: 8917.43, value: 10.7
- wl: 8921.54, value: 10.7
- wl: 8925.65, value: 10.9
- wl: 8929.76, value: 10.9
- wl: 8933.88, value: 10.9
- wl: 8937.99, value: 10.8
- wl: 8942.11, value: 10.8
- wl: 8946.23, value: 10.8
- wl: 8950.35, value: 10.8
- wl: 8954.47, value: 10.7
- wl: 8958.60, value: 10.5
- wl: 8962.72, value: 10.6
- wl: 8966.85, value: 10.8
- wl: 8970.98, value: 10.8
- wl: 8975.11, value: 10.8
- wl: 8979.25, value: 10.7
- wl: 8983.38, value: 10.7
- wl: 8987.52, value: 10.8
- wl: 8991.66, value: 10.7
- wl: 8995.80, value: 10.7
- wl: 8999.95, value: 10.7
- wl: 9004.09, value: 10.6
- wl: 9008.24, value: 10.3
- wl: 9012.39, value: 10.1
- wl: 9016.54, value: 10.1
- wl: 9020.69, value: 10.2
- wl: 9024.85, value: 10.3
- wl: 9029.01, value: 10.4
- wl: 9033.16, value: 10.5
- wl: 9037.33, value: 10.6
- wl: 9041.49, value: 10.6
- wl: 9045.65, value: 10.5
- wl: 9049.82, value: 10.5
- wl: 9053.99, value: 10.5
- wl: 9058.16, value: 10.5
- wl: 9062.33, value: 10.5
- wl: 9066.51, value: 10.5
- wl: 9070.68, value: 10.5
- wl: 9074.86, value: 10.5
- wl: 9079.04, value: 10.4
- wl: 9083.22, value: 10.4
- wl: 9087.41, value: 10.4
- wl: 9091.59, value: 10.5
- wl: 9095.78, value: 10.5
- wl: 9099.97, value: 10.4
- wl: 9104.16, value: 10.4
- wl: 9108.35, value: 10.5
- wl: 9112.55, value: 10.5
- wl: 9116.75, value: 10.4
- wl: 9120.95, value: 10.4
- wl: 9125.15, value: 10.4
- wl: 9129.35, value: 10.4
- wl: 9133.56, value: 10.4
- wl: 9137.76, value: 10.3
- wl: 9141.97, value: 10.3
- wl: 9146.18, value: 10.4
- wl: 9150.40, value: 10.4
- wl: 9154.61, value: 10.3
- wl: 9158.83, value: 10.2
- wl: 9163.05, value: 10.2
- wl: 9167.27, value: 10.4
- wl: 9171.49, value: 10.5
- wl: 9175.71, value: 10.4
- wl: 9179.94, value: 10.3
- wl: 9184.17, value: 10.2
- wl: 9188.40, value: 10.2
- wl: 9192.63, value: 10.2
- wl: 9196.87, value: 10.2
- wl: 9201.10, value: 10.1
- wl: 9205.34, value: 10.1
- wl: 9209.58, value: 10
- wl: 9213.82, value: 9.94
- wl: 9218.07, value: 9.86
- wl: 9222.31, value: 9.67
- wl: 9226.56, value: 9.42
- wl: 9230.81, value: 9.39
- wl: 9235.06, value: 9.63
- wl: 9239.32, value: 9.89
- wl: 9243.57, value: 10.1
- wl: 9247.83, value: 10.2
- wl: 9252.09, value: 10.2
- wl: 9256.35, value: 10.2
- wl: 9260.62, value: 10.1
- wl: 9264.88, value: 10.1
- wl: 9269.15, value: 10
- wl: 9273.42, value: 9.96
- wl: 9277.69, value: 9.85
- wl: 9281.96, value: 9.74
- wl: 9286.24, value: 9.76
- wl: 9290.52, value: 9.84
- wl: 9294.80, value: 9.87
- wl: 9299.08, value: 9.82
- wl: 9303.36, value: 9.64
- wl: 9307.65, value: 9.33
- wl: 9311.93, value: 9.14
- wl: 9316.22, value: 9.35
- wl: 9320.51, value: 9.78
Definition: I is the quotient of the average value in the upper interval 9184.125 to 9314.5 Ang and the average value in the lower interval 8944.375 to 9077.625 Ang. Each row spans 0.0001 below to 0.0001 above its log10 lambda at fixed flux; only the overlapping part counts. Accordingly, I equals 0.9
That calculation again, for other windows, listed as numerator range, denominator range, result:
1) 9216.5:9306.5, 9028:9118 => 0.94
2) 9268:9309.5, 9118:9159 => 0.94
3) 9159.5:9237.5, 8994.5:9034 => 0.97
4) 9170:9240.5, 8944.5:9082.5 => 0.95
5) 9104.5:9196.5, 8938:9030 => 0.98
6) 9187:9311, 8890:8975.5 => 0.92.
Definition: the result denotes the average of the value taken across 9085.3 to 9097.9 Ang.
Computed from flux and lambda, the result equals 10.5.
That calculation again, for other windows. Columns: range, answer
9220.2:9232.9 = 9.49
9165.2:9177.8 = 10.4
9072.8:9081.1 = 10.5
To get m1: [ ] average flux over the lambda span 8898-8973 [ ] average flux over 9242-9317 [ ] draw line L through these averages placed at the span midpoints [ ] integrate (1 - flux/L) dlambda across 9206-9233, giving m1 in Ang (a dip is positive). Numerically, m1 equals 0.8 Ang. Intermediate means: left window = 10.8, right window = 9.85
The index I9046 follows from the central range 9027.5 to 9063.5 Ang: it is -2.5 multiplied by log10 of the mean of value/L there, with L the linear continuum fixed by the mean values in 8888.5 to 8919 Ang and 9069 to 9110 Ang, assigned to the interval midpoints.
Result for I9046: 0.00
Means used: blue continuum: 10.8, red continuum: 10.4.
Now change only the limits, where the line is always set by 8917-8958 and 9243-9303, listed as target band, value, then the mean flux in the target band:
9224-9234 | 0.07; 9.44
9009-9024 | 0.05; 10.2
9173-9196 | -0.01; 10.3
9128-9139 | -0.01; 10.4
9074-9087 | 0.00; 10.4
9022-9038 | 0.01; 10.4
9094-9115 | -0.01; 10.5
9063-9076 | 0.00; 10.5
